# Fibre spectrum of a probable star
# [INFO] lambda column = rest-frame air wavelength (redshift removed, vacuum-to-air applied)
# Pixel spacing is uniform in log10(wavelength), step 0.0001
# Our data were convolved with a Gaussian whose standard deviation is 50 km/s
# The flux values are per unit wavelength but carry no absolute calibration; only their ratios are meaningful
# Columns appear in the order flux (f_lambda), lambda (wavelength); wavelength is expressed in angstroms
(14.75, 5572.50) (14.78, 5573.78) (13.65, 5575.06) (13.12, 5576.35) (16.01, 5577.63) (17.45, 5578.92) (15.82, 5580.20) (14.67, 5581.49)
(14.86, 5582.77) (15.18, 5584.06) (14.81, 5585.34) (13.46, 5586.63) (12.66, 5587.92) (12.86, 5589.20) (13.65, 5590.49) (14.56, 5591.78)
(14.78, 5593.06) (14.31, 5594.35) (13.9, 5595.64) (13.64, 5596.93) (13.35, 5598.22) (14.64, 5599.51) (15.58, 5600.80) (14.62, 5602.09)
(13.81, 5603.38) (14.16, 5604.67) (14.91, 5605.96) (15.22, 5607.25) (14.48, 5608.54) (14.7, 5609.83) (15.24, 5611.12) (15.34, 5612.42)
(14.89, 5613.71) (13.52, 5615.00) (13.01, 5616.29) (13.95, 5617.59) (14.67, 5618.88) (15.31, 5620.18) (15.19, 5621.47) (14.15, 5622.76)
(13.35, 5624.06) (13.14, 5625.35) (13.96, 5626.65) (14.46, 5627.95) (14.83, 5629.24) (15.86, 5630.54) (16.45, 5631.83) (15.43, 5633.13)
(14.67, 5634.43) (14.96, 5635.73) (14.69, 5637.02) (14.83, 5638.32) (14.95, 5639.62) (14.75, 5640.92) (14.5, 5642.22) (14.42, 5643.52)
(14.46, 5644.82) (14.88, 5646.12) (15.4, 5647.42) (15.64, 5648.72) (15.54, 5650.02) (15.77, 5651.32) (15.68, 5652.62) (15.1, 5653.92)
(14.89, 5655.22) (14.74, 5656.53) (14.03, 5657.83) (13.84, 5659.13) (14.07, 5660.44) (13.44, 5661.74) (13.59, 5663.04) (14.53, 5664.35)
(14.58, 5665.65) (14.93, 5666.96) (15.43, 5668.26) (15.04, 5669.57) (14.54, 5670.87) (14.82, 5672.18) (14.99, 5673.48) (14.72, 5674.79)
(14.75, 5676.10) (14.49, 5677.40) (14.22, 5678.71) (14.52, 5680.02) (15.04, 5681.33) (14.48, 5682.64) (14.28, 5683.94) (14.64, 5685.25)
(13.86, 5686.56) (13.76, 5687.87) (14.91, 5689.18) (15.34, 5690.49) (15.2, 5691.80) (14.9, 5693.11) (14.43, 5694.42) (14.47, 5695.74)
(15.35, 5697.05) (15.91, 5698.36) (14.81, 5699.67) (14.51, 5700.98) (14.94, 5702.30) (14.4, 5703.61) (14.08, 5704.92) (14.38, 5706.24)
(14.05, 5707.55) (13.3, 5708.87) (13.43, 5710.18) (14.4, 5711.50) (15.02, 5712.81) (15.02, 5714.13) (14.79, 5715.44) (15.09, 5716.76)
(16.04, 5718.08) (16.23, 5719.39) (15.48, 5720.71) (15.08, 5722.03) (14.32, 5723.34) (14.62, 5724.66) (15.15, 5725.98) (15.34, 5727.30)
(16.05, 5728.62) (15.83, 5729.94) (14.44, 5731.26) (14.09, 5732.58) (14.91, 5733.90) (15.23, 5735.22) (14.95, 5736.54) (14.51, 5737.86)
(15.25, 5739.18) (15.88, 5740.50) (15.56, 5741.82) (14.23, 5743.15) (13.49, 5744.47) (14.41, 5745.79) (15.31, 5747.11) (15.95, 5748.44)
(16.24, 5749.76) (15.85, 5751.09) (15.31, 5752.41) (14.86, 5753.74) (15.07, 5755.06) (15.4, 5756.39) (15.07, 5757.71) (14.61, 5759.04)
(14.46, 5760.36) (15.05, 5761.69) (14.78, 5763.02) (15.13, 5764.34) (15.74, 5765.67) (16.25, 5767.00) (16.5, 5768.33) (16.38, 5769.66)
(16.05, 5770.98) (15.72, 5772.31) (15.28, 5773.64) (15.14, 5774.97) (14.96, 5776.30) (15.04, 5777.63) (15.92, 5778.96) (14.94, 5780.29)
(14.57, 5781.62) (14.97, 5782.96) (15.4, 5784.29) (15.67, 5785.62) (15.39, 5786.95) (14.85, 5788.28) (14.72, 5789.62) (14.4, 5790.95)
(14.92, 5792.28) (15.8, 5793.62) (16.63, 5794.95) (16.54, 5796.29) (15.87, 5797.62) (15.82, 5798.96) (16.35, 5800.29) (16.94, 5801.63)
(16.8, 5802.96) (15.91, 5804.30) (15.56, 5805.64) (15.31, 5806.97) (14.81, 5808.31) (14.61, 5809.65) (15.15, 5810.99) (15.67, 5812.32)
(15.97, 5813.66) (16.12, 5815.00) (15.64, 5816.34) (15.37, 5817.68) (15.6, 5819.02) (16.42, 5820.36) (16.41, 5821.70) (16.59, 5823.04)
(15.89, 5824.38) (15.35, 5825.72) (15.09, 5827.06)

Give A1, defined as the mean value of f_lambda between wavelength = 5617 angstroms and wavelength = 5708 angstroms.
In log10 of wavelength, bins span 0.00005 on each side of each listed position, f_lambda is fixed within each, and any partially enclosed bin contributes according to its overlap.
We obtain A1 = 14.7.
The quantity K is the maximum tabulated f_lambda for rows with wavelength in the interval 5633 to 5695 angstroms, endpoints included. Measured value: 15.77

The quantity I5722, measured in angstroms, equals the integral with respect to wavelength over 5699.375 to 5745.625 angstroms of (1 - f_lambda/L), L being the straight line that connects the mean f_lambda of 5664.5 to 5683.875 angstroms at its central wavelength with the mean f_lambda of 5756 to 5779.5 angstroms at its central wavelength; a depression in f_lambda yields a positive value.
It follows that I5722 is 0.82 angstroms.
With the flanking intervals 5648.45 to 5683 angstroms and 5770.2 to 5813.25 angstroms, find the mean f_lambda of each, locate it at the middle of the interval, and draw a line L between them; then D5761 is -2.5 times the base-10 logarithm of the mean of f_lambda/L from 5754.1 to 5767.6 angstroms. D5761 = 0.01 mag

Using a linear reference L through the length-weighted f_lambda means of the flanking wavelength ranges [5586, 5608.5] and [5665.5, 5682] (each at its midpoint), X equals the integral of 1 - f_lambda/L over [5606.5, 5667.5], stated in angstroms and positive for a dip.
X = -0.91 angstroms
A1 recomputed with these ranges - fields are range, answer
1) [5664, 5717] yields 14.6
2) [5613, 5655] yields 14.8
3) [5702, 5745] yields 14.8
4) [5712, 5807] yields 15.3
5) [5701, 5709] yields 14.3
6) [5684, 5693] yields 14.6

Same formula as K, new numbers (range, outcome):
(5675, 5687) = 15.04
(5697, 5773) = 16.5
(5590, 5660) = 16.45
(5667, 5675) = 15.43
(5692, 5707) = 15.91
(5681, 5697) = 15.34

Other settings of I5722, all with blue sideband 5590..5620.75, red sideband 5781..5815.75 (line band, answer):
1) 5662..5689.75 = 0.5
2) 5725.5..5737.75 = 0.1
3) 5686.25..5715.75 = 0.8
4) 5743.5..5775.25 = 0.0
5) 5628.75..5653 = -0.8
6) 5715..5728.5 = -0.1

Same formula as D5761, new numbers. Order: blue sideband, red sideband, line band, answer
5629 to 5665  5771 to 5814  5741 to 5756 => 0.013 mag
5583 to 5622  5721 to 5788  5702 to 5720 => 0.023 mag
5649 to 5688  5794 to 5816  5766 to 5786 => 0.006 mag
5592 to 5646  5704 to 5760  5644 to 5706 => 0.003 mag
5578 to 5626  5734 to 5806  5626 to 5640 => -0.029 mag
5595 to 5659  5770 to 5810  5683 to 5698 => 0.024 mag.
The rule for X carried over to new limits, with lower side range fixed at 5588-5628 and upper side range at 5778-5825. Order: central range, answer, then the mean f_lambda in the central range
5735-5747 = 0.3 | 14.9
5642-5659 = -0.5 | 15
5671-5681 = 0.1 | 14.6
